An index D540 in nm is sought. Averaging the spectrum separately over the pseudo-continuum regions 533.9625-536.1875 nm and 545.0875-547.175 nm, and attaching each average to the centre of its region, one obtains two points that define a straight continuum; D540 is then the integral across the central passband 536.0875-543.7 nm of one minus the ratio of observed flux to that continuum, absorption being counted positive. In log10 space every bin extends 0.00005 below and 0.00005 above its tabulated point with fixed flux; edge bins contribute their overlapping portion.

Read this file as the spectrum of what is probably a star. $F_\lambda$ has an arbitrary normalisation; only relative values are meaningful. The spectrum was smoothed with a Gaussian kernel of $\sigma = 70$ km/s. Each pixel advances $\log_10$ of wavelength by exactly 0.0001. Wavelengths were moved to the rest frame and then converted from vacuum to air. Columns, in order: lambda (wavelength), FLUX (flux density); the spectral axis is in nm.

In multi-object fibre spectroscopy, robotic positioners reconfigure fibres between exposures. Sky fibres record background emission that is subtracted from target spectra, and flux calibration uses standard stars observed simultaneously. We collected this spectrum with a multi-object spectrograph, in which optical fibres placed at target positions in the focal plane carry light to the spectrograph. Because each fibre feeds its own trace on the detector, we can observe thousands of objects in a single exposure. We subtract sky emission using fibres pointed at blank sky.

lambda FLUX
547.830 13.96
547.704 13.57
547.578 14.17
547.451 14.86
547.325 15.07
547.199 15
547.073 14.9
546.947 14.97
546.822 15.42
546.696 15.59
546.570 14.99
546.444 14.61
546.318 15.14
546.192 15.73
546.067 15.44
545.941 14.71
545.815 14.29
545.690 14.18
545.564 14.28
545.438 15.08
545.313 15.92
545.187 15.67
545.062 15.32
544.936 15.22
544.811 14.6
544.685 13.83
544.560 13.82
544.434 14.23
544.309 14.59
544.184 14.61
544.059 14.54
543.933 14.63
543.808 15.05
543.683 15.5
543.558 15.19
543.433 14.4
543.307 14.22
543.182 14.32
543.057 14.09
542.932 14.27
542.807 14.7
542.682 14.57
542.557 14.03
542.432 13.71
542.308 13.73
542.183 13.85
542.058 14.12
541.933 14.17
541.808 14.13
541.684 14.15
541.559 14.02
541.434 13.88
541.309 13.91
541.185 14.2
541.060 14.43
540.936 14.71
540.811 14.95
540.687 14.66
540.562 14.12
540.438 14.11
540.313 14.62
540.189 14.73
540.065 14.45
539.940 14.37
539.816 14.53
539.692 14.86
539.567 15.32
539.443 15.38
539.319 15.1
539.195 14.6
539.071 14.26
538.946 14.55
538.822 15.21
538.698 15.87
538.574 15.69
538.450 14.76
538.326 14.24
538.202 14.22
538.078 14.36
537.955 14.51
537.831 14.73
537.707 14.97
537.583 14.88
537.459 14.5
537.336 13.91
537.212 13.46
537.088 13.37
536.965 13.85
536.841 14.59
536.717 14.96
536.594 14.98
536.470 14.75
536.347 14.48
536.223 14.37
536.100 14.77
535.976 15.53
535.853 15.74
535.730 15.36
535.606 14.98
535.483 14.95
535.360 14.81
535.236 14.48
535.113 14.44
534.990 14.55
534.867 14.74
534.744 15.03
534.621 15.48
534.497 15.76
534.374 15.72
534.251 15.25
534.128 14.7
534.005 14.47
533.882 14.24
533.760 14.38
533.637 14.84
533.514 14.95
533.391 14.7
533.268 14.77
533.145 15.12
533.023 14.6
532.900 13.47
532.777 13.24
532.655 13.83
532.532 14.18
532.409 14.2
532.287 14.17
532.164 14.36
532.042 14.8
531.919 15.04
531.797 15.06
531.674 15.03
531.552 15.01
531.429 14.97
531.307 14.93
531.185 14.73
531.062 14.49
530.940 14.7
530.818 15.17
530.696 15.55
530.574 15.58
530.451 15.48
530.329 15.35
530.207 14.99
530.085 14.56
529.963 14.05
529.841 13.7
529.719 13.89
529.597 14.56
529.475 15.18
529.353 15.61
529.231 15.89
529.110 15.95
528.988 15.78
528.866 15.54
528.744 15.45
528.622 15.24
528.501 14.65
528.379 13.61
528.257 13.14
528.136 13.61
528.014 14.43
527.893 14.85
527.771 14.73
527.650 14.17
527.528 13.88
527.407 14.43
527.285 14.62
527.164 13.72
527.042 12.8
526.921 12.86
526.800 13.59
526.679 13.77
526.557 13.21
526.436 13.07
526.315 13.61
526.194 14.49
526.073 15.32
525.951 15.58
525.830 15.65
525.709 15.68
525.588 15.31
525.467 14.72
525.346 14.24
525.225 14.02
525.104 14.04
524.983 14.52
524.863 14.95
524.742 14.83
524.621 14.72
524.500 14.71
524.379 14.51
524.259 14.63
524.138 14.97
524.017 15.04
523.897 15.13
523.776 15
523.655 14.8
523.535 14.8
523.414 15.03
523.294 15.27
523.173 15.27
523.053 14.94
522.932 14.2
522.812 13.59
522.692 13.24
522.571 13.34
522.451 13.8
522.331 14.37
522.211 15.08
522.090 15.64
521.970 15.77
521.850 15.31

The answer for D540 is 0.288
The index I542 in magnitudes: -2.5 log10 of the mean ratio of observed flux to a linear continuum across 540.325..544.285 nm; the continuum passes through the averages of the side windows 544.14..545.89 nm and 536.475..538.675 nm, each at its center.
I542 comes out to 0.02 mag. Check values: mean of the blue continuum 14.5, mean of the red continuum 14.7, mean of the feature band 14.4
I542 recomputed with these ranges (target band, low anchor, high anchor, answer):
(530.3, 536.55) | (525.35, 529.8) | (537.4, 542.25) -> -0.02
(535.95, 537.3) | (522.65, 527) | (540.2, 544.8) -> 0.00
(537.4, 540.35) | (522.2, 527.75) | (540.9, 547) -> -0.02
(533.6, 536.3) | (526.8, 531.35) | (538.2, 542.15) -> -0.02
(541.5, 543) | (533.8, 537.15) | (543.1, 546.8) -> 0.05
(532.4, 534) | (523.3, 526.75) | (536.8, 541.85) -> 0.02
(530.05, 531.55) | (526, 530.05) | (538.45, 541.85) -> -0.05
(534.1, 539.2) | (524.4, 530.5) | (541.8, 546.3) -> -0.02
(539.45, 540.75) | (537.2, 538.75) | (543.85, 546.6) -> 0.01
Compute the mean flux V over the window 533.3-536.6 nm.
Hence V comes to 14.9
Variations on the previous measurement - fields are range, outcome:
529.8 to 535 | 14.7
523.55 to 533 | 14.6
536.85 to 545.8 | 14.5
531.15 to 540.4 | 14.7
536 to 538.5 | 14.4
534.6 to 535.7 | 14.8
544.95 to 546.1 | 15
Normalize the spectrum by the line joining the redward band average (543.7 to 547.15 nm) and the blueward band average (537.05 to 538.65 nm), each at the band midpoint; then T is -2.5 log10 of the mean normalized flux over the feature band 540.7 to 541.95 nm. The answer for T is 0.028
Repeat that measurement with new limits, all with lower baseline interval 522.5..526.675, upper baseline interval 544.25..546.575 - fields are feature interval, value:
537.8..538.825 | -0.007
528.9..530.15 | -0.021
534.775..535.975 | -0.017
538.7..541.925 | 0.016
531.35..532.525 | -0.003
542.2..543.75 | 0.030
